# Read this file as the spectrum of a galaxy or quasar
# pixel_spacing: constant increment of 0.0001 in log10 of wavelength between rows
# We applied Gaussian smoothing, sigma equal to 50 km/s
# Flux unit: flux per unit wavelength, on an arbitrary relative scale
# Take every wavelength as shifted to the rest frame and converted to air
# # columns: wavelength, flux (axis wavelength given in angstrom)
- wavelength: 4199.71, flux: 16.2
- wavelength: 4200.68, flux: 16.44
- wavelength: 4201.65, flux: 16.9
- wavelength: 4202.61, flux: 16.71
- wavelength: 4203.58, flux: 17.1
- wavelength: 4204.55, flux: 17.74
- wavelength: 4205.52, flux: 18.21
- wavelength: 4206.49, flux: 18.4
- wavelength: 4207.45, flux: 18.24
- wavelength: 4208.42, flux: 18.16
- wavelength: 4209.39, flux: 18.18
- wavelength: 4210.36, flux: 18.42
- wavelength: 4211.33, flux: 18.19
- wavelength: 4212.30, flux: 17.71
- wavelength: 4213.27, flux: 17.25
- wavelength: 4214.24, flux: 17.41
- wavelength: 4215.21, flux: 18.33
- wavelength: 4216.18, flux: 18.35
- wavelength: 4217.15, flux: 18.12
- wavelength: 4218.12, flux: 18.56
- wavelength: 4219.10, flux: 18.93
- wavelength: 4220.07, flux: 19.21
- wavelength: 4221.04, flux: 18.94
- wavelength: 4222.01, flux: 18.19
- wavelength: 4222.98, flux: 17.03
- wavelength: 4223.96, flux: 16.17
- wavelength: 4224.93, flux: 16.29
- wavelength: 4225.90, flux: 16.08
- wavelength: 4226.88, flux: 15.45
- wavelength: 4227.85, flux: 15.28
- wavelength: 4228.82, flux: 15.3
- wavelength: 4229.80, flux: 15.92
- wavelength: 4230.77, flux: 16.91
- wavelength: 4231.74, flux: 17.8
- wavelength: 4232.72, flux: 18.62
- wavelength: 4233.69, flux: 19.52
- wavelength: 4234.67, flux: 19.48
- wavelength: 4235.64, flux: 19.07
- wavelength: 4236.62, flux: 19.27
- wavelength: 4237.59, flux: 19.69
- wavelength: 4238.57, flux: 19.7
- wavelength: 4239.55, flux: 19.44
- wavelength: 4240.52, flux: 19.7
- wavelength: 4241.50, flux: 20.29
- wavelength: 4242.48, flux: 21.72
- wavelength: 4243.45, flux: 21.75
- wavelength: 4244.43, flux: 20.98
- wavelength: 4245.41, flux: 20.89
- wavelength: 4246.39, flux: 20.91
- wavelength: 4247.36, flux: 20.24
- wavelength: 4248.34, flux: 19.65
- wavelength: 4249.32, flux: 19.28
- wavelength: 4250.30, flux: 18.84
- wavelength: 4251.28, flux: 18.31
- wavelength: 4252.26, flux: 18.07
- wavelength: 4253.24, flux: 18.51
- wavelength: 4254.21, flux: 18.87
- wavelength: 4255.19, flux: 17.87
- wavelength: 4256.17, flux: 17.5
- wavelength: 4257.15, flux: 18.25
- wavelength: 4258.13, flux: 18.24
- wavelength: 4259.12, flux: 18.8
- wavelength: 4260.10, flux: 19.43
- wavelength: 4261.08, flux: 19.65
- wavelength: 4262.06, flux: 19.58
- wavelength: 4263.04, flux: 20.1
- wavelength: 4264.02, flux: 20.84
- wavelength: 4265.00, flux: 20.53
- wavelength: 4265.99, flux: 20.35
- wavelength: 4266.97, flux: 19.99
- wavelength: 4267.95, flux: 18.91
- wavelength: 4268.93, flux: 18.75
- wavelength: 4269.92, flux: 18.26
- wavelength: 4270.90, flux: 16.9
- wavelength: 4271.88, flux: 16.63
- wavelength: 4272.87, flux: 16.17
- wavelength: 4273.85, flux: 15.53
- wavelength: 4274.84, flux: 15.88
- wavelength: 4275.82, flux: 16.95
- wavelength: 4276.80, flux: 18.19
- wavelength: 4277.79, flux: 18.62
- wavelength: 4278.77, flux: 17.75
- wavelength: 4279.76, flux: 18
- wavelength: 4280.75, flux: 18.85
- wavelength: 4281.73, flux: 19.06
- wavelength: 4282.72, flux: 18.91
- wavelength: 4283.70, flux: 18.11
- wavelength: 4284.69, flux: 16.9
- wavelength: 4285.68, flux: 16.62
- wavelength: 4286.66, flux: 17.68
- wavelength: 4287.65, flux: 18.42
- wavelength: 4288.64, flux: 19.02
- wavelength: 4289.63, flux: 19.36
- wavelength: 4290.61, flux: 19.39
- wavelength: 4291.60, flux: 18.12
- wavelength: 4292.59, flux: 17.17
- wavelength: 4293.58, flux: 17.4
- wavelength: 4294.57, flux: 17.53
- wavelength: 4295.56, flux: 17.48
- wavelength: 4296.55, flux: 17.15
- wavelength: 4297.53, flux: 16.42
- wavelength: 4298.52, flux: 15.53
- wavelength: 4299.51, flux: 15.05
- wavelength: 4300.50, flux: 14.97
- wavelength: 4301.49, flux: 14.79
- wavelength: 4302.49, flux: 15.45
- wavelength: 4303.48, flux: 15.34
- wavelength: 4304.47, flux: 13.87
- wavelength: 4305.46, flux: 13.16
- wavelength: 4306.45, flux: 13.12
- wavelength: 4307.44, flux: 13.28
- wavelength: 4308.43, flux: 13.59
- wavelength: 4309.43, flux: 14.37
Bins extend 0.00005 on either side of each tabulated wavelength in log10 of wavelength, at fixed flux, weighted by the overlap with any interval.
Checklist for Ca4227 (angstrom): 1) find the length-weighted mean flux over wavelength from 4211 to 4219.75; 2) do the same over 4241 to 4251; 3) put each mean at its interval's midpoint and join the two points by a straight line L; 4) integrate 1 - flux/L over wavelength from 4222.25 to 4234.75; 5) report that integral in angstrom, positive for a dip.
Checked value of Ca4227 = 1.47 angstrom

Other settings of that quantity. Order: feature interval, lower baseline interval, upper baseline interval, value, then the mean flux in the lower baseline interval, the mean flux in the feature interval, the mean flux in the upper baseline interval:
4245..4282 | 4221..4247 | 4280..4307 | -2.0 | 18.5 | 18.7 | 16.8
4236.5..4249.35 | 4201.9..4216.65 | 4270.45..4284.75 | -1.9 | 17.9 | 20.3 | 17.5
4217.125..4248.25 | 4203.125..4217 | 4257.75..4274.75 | -0.6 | 18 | 18.6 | 18.7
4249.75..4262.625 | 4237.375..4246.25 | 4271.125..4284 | 0.5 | 20.5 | 18.6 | 17.6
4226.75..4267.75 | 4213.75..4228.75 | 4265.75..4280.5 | -3.5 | 17.4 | 19.1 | 17.8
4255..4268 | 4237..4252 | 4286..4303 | -0.2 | 20.1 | 19.3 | 17.1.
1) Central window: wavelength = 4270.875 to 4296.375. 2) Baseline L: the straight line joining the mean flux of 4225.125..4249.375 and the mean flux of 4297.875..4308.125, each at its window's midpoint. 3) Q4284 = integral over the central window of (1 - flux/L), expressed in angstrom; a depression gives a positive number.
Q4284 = -3.2 angstrom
